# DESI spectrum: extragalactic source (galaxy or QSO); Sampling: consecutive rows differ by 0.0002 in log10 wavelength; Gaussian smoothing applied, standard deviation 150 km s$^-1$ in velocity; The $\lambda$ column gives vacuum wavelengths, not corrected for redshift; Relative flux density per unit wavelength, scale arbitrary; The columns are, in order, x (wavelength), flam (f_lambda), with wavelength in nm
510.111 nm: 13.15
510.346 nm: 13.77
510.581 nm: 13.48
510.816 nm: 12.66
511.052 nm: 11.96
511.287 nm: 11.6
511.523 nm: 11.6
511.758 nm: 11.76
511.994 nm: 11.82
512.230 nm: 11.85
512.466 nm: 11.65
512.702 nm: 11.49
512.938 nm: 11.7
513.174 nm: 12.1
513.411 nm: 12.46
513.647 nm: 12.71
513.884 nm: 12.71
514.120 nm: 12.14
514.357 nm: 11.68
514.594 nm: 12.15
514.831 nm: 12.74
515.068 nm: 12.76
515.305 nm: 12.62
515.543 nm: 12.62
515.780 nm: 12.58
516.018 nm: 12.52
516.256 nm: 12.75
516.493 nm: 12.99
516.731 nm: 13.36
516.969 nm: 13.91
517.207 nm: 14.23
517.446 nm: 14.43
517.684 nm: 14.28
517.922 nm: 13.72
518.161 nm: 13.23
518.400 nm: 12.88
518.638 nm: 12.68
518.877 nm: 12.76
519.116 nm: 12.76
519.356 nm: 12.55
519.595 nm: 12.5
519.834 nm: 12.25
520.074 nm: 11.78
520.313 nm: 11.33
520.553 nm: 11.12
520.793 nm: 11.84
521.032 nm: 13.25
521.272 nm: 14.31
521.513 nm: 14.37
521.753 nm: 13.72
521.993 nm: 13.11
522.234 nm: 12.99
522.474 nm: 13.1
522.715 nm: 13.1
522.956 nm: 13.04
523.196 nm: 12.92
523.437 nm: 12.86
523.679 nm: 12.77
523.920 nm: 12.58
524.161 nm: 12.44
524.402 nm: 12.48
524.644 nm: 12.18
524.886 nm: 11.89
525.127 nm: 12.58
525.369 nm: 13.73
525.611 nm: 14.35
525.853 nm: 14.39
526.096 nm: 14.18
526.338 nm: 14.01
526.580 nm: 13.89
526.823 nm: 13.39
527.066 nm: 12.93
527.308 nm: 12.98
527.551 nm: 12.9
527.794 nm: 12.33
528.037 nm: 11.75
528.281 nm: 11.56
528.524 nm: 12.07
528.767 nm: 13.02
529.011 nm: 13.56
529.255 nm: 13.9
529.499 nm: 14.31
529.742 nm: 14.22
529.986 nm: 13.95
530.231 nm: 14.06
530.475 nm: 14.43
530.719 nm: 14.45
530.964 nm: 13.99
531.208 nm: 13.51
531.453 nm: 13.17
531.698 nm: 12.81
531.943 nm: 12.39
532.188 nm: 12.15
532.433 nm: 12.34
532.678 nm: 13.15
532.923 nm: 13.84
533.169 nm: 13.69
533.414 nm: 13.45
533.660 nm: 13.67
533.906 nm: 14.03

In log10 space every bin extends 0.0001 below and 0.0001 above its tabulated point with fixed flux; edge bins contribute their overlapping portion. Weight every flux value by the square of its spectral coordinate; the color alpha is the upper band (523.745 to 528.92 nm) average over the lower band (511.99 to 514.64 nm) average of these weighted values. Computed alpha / 1.13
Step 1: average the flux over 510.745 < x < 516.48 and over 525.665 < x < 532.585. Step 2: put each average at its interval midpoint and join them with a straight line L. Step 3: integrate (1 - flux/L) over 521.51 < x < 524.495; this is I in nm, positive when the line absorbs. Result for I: -0.03 nm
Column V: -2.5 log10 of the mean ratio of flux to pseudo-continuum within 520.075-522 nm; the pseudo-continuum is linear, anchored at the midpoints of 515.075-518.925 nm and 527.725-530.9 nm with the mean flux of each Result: 0.039 mag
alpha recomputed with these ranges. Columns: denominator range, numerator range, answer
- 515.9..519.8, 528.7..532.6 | 1.08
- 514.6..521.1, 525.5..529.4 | 1.07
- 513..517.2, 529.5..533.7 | 1.14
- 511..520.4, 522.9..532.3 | 1.10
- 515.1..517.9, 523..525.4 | 0.98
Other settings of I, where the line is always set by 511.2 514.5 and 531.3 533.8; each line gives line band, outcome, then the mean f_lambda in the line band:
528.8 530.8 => -0.176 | 14.1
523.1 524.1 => -0.015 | 12.8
